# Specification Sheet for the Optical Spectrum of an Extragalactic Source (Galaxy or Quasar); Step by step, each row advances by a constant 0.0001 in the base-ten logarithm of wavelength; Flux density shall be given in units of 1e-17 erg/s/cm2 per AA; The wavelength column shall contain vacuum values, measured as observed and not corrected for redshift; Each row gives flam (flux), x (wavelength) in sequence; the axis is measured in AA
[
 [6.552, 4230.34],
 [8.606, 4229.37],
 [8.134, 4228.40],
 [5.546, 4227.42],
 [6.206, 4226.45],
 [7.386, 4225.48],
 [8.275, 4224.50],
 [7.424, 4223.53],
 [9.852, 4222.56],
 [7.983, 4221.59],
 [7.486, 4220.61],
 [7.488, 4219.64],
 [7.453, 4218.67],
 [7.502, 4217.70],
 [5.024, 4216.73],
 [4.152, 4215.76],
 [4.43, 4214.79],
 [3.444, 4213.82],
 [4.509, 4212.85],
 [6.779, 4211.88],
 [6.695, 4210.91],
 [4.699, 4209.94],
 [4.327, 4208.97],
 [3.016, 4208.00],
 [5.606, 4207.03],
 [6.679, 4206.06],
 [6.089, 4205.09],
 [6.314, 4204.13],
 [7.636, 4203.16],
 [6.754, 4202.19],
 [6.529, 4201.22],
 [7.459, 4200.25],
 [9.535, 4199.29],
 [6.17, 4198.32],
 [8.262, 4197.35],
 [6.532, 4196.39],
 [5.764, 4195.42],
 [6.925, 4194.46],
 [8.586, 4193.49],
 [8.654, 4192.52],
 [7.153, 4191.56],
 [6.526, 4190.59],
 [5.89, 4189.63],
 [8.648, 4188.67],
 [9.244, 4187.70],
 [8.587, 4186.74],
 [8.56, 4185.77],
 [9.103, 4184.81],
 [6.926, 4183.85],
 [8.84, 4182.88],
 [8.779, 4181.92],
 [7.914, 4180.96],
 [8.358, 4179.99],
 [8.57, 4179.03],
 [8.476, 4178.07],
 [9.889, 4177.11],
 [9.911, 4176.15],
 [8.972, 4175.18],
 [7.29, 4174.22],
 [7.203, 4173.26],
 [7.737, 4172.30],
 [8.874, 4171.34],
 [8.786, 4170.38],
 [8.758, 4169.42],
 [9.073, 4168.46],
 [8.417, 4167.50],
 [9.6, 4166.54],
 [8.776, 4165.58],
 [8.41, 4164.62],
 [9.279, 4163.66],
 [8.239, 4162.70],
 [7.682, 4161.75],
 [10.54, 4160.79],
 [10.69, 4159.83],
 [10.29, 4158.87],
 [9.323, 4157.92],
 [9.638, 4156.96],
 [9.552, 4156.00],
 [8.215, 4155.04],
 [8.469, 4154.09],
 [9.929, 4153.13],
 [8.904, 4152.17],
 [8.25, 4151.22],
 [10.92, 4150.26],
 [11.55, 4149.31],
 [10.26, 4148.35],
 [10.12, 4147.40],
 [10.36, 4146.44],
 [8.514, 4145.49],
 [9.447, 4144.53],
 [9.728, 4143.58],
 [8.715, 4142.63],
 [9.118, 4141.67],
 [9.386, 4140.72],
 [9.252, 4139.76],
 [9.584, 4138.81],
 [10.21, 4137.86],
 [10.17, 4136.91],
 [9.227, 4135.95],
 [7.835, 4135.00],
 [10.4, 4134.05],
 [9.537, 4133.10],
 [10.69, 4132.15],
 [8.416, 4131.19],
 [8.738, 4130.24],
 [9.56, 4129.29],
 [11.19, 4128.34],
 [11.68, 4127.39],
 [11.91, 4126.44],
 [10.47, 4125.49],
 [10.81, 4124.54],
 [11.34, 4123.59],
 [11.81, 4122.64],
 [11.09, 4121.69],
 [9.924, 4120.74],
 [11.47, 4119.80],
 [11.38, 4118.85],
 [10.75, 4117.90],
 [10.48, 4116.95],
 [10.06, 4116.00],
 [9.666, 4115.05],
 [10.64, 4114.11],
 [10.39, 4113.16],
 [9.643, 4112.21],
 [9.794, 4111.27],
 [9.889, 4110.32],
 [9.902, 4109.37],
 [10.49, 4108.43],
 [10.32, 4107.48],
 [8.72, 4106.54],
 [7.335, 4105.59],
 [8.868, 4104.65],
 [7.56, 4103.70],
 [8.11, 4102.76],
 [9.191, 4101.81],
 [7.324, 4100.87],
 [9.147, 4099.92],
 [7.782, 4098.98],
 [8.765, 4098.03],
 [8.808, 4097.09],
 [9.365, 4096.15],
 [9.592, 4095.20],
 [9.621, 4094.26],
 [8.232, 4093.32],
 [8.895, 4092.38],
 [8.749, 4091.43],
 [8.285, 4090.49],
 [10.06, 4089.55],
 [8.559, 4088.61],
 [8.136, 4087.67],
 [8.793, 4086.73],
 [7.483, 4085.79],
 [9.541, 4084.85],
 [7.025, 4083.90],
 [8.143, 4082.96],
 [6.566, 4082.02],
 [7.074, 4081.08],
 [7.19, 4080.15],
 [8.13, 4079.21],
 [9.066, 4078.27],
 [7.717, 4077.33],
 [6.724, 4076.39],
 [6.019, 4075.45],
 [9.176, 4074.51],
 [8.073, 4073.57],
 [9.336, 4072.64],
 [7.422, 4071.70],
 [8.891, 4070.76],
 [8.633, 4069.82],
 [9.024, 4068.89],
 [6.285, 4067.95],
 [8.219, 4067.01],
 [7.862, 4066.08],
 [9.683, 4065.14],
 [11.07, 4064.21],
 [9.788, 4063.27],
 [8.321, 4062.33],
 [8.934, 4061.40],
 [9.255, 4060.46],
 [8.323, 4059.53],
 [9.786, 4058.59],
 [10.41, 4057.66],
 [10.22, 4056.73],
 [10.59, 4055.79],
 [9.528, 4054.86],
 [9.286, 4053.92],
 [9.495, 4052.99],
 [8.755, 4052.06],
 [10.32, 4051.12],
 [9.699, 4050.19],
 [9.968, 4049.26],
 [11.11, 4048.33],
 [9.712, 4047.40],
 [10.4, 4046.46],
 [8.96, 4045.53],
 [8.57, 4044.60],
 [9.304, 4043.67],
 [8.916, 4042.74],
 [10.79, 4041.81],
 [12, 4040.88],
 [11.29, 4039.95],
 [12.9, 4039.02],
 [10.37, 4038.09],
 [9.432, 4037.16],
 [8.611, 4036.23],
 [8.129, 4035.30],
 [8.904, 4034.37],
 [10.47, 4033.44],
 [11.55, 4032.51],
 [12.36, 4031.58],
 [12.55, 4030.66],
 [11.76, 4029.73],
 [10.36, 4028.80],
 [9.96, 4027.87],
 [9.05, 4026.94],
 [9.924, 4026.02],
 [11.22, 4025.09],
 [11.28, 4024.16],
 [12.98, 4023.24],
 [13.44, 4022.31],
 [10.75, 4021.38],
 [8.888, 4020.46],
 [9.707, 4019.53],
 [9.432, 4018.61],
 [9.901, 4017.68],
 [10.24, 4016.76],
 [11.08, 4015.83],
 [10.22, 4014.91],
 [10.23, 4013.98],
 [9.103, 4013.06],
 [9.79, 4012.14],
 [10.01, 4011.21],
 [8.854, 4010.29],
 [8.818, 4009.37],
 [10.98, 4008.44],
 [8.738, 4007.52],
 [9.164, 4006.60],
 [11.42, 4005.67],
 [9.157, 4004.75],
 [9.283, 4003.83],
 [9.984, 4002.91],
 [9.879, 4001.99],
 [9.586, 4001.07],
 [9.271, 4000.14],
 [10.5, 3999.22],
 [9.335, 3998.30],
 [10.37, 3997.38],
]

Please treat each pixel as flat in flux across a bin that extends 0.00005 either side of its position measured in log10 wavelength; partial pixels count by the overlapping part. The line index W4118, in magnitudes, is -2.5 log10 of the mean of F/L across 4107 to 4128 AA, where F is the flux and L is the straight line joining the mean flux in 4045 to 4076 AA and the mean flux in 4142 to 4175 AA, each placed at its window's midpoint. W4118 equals -0.16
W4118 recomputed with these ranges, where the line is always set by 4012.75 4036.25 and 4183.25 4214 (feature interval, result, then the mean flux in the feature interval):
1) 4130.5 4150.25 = -0.195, 9.65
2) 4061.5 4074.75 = 0.106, 8.7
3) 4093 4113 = -0.019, 9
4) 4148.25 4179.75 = -0.198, 9.09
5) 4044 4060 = 0.024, 9.71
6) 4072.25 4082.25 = 0.209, 7.76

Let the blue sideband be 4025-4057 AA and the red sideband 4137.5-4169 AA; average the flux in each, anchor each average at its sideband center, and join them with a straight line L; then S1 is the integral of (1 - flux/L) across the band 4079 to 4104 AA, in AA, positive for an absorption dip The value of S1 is 3.7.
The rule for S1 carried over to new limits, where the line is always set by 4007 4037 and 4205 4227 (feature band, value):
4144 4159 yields -4.05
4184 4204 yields -2.78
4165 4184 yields -4.07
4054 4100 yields 2.54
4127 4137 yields -2.22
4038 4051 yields -0.63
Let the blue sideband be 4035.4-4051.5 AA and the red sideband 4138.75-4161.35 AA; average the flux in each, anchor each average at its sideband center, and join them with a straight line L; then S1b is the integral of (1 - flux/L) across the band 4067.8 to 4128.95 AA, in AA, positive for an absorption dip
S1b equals 4.34 AA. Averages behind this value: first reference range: 10.1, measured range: 9.14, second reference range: 9.61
